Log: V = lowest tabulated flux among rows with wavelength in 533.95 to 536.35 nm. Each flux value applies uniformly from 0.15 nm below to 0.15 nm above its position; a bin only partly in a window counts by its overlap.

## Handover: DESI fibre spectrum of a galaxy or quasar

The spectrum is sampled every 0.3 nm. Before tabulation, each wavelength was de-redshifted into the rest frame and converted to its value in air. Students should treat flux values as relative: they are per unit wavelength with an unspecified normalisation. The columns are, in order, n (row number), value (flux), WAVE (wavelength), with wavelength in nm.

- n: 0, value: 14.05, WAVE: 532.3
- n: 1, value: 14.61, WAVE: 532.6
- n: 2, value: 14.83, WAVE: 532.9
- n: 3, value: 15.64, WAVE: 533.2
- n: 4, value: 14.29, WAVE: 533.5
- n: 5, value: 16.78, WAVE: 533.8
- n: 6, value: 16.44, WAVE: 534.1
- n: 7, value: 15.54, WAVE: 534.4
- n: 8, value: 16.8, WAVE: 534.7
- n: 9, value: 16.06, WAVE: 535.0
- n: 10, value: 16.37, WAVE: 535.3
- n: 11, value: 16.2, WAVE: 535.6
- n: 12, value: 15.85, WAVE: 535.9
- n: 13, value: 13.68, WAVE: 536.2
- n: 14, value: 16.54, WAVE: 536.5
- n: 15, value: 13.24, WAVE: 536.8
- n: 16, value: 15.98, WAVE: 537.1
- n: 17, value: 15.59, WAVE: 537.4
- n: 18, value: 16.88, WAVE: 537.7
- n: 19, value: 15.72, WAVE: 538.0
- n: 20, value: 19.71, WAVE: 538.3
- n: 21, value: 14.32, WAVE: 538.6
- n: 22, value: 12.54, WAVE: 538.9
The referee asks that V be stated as 13.68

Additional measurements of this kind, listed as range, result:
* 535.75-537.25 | 13.24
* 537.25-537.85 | 15.59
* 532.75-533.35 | 14.83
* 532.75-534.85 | 14.29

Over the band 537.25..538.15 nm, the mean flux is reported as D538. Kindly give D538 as 16.1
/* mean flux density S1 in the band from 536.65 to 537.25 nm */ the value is 14.6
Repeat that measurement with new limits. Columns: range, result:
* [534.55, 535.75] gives 16.4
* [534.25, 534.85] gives 16.2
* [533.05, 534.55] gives 15.7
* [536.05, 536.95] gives 14.5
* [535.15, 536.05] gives 16.1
